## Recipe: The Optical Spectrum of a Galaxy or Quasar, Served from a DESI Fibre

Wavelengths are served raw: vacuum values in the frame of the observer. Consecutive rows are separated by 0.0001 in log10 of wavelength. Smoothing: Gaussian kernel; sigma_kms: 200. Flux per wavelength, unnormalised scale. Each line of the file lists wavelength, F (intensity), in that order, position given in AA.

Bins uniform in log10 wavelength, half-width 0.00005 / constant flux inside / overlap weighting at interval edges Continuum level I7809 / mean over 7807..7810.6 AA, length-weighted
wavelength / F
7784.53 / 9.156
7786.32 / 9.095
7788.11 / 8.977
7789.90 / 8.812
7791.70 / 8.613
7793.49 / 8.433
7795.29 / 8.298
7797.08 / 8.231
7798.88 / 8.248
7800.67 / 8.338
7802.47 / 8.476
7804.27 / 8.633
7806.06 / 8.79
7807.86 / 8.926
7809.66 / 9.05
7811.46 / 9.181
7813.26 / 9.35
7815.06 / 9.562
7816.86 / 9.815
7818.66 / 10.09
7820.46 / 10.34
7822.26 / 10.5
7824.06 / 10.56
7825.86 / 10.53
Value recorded 8.98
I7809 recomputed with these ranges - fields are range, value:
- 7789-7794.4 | 8.61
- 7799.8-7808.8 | 8.63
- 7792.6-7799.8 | 8.3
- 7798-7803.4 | 8.35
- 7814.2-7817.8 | 9.69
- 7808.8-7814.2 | 9.19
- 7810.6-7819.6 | 9.6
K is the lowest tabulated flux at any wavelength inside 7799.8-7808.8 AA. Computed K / 8.338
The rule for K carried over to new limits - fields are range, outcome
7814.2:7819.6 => 9.562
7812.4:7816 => 9.35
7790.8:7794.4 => 8.433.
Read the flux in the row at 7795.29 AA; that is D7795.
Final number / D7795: 8.298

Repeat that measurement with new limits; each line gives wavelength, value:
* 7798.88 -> 8.248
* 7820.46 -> 10.34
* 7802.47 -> 8.476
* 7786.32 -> 9.095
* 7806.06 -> 8.79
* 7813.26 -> 9.35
